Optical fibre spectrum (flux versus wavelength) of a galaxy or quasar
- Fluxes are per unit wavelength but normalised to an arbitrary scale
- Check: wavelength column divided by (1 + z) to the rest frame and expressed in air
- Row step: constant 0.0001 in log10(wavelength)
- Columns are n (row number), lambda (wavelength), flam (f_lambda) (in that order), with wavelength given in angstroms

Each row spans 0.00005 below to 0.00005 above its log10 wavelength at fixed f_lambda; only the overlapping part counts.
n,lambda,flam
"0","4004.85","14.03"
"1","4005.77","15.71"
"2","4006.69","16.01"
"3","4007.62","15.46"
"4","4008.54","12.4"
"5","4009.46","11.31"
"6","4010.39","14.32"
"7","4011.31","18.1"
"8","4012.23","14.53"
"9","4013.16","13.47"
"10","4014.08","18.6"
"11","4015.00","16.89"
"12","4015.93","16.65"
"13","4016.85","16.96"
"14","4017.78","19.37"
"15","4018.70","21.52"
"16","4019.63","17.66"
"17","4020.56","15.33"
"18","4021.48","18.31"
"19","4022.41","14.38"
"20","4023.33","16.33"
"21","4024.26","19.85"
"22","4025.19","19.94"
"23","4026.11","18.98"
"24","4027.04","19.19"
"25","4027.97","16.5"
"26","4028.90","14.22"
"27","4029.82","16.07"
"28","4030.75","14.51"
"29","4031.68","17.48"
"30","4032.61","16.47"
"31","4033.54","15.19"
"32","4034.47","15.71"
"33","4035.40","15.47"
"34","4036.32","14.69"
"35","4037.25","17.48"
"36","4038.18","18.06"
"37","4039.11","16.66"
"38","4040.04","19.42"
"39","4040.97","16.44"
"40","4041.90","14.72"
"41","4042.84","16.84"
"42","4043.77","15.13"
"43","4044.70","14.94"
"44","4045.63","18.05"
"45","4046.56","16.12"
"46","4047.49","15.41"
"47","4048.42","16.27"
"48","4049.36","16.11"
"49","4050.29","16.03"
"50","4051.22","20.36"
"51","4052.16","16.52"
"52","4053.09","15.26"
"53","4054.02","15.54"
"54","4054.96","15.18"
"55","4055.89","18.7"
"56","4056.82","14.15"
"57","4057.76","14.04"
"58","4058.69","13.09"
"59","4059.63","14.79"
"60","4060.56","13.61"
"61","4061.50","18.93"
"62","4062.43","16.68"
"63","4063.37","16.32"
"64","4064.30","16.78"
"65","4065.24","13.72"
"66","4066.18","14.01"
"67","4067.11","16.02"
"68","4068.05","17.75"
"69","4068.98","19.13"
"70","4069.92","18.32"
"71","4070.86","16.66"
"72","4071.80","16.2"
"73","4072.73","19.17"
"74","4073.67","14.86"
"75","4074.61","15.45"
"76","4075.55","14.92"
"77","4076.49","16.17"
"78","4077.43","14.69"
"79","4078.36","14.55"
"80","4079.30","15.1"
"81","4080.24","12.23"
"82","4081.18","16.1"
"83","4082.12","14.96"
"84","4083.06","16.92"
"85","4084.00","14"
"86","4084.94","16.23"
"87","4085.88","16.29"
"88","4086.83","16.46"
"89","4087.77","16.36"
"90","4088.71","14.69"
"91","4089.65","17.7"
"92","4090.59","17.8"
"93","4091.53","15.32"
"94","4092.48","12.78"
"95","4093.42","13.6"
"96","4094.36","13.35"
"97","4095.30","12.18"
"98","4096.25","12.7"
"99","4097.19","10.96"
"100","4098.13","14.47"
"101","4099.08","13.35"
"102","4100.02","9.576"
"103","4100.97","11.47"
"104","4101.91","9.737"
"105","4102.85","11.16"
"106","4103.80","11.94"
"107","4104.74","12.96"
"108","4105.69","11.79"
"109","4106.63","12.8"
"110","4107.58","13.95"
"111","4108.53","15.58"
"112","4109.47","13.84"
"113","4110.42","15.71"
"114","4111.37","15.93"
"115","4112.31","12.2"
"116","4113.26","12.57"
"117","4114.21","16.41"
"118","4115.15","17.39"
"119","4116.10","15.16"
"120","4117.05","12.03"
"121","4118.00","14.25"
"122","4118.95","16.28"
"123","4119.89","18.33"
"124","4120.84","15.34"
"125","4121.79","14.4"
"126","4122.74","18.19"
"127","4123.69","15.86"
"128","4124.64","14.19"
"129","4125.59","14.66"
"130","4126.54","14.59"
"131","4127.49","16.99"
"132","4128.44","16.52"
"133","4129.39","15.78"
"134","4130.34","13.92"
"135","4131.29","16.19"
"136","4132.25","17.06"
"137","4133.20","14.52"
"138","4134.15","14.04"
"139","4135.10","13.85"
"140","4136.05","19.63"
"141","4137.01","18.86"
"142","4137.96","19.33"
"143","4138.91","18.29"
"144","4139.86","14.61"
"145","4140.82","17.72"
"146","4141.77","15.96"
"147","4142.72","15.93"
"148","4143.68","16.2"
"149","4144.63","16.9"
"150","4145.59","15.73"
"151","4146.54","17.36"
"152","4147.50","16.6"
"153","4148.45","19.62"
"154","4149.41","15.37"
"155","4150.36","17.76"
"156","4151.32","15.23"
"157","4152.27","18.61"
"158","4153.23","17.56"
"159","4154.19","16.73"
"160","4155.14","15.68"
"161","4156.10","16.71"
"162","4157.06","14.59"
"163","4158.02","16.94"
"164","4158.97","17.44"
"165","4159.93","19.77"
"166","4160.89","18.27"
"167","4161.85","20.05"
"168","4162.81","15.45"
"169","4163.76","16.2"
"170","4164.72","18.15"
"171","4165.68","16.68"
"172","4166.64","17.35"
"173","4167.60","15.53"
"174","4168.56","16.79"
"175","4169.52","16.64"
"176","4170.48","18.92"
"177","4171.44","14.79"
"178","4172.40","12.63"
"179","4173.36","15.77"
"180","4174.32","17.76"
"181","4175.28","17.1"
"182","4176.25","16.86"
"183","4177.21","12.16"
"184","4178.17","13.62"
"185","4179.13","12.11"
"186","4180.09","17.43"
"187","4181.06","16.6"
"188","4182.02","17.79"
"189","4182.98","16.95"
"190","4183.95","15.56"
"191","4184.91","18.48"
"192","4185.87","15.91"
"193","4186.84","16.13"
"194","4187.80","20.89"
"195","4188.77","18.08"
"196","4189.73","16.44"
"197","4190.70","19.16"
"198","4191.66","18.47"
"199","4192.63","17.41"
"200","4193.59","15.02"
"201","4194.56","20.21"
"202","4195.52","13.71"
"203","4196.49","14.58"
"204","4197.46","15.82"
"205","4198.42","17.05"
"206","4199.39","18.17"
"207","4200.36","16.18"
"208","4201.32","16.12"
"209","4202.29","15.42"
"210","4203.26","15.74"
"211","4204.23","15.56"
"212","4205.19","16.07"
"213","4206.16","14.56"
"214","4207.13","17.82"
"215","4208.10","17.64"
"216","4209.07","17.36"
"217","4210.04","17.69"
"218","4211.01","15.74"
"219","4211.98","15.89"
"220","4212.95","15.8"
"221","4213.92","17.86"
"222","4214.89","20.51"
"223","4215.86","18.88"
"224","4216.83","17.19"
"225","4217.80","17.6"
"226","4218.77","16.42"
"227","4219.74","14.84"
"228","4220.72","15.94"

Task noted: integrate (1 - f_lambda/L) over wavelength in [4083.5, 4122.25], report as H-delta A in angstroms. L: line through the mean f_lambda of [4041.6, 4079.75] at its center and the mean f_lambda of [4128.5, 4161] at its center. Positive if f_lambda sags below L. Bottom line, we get 5.3 angstroms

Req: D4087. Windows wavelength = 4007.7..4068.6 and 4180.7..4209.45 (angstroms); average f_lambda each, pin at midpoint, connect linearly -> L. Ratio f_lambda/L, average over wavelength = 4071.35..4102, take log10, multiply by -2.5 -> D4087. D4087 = 0.13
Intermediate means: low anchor 16.3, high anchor 16.8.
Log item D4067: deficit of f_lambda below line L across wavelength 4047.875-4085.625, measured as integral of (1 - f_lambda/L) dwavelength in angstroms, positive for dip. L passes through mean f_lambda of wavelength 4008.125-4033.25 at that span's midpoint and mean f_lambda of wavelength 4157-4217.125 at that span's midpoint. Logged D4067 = 1.76 angstroms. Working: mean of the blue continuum 16.6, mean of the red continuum 16.7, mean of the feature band 15.9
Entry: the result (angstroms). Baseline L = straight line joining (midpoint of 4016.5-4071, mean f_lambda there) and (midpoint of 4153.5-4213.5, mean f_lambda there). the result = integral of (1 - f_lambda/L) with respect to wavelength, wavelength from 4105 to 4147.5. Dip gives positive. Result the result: 2.48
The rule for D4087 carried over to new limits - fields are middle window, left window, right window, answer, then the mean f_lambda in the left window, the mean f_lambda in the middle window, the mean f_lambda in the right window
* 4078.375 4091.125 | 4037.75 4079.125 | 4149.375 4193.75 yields 0.04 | 16.2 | 15.7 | 16.7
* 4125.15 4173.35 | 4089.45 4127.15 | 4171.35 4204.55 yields -0.09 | 14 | 16.6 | 16.4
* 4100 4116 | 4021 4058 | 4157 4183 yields 0.23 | 16.5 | 13.4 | 16.5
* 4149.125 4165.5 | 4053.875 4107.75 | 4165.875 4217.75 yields -0.07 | 14.8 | 17.1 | 16.6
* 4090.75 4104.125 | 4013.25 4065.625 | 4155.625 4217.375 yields 0.31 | 16.5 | 12.5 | 16.7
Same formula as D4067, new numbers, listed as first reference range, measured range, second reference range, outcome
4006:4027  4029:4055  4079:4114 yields -0.8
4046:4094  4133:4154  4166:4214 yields -0.8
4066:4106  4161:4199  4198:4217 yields -0.5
